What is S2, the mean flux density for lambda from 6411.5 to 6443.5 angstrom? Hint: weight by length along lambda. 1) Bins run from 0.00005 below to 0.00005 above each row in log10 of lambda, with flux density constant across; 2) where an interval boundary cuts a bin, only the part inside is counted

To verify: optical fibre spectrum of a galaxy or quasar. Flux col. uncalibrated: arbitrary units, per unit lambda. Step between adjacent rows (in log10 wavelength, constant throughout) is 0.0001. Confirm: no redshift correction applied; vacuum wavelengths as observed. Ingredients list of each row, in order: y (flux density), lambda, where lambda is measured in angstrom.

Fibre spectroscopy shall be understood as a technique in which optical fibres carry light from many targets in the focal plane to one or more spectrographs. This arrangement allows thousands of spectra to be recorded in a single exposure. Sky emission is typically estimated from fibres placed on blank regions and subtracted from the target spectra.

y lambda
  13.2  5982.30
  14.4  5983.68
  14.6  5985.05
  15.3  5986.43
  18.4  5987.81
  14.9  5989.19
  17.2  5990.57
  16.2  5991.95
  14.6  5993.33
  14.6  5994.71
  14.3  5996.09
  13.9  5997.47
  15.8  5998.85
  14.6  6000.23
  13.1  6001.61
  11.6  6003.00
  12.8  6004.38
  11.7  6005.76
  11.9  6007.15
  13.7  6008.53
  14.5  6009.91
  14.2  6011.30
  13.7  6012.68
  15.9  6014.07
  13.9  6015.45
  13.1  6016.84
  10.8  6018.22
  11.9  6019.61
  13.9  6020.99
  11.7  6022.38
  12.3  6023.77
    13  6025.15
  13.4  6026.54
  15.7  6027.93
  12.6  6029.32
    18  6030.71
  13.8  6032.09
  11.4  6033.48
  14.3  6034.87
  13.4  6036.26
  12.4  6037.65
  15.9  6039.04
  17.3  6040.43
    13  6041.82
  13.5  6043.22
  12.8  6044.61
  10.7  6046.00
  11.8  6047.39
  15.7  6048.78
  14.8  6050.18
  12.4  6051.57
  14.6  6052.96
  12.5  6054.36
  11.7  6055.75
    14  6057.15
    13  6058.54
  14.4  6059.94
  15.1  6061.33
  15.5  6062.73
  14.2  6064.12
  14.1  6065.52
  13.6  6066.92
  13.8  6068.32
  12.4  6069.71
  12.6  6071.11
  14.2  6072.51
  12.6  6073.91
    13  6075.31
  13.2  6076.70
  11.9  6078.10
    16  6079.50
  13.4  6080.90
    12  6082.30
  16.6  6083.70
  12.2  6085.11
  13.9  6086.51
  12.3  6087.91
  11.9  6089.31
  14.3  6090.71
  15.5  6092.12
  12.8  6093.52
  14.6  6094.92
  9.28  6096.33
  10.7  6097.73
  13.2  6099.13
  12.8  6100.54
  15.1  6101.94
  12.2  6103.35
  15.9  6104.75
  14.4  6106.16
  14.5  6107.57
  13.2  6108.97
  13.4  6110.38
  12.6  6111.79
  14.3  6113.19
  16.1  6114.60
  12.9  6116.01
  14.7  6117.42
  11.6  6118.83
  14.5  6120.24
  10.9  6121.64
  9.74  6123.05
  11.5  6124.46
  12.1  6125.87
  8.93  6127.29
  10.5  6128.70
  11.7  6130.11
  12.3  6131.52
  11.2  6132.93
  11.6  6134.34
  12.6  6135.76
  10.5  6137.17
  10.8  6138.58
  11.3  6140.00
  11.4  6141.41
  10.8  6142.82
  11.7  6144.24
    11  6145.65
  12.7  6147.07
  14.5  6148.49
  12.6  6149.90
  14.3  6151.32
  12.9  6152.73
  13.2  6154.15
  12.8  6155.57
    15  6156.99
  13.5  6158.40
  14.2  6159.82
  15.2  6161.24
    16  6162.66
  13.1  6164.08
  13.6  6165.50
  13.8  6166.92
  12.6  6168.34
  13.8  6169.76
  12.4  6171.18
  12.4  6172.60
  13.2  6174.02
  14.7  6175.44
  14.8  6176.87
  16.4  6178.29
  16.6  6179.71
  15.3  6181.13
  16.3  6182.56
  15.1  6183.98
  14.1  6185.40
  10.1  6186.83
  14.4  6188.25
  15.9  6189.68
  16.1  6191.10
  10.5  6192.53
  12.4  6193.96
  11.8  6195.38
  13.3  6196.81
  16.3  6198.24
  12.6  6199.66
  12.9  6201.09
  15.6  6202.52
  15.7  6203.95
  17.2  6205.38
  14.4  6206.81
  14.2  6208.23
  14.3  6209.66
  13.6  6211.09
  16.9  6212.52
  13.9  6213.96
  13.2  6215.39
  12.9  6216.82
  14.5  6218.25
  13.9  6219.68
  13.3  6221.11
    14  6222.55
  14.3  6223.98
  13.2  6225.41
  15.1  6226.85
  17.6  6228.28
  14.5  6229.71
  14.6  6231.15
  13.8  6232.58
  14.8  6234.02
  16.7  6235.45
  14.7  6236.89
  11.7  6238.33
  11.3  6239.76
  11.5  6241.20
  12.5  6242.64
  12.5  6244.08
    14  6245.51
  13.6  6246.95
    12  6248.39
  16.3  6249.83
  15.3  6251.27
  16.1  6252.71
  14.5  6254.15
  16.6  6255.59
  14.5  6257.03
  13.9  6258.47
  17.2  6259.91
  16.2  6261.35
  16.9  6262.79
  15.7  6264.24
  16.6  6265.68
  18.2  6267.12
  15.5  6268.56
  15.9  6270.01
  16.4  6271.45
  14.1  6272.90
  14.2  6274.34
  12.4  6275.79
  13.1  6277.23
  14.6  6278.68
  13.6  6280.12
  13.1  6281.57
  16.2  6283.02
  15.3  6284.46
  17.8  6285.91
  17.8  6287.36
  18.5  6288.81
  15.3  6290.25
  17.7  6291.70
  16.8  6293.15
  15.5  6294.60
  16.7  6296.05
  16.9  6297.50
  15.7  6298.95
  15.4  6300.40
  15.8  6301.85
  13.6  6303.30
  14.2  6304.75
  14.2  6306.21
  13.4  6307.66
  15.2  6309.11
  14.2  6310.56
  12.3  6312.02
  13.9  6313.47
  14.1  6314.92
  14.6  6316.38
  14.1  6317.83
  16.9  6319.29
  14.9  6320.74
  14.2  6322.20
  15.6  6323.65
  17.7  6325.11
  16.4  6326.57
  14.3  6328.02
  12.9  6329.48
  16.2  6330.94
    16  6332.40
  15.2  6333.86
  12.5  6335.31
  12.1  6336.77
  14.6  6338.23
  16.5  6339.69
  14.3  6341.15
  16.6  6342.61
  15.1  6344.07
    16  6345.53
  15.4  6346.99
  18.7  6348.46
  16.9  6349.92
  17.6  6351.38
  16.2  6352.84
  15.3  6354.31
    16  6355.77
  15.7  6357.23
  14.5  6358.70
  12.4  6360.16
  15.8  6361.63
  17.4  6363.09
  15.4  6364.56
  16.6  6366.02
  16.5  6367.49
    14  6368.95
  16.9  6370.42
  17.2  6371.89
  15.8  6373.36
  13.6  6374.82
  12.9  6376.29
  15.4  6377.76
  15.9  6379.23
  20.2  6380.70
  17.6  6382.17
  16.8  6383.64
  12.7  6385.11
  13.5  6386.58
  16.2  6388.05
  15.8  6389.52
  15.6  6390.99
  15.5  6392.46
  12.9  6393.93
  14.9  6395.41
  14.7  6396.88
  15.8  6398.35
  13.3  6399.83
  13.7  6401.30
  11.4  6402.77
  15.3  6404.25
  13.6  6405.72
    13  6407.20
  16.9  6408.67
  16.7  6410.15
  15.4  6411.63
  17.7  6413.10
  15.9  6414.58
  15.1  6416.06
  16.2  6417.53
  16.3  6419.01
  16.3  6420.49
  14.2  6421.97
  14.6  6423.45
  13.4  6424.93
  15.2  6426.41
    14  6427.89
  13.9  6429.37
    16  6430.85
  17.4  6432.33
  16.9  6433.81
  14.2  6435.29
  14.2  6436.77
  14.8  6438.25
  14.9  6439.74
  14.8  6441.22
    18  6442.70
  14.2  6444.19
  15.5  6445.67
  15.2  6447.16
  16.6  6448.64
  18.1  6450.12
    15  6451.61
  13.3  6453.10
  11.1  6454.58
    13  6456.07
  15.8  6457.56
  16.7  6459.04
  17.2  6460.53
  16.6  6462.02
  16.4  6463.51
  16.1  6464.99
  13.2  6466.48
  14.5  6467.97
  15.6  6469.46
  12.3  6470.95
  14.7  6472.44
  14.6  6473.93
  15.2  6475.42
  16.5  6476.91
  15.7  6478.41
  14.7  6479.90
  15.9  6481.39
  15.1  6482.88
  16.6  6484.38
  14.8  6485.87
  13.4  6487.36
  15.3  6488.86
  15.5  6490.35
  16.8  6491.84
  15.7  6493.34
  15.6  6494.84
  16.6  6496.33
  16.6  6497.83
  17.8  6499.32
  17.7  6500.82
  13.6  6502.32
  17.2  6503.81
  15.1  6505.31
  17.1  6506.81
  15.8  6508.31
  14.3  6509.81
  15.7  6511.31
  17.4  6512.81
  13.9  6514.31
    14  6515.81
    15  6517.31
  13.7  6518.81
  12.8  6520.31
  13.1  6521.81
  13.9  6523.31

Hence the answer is 15.4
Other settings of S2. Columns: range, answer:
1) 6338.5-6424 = 15.5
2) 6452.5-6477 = 14.8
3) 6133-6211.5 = 13.6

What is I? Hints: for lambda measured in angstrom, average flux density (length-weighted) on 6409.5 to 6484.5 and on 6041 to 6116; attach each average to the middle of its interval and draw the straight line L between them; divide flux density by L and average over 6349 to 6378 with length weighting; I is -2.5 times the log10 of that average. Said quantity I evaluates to -0.05 mag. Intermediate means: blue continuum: 13.5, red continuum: 15.3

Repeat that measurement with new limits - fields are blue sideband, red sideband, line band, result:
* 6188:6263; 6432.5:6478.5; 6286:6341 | -0.040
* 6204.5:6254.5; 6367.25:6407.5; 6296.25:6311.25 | -0.025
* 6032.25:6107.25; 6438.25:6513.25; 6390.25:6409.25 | 0.057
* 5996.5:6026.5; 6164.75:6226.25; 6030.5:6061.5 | -0.021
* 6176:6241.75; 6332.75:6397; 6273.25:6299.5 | -0.051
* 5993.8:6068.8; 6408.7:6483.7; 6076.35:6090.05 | 0.040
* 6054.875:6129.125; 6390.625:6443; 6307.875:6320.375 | 0.006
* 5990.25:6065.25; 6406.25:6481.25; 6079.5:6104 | 0.063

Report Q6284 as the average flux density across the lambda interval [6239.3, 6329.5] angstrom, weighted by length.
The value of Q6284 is 15.1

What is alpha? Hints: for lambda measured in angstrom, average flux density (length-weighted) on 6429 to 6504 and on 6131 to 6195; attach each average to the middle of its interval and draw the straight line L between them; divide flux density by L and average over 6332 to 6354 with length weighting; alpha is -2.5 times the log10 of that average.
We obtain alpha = -0.07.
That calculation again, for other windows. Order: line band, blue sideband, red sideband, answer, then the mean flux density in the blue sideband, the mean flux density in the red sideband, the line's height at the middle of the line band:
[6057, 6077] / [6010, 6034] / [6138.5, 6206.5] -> -0.01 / 13.5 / 13.7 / 13.6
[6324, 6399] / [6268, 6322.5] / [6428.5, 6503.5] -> -0.02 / 15.1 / 15.4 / 15.2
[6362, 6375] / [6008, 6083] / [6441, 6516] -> -0.07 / 13.6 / 15.5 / 15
